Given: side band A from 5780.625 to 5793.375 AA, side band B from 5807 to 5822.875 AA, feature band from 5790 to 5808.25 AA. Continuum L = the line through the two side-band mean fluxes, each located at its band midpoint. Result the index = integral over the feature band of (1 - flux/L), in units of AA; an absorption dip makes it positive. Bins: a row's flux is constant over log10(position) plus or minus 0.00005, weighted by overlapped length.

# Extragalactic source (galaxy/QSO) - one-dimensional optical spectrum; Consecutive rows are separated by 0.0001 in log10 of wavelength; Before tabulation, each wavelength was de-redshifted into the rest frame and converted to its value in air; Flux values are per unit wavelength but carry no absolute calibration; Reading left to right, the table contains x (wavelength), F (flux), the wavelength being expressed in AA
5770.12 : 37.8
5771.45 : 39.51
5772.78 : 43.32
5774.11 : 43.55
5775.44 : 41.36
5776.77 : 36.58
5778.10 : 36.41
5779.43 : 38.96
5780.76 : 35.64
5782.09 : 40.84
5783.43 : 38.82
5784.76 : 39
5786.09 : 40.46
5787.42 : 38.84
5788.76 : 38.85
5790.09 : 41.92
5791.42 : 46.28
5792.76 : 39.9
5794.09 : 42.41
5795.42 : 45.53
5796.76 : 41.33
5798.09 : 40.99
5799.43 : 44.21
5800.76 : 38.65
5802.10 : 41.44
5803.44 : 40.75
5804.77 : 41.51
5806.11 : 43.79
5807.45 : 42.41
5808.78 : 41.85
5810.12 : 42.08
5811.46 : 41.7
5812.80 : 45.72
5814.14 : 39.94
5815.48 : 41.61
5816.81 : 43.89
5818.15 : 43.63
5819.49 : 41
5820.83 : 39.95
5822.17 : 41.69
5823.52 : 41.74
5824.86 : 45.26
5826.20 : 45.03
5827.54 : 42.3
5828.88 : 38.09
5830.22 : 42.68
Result -0.5 AA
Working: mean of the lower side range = 40.2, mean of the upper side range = 42.1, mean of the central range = 42.2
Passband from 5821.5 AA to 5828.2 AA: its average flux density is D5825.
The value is 43.2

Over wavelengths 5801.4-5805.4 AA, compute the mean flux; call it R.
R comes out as 41.2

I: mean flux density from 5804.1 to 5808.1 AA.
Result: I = 42.6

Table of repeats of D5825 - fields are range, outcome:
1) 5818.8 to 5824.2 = 41.1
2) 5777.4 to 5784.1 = 38.1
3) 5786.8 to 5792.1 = 41.4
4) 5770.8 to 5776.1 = 41.9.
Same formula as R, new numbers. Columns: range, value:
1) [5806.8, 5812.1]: 42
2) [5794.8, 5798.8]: 42.5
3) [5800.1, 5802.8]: 39.9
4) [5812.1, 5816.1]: 42.4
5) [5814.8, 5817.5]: 42.9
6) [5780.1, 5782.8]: 38.2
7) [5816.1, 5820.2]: 42.9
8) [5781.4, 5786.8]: 39.7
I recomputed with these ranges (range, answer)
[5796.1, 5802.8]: 41.3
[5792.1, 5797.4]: 42.3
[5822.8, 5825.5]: 43.3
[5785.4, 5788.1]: 39.6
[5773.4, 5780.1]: 39.4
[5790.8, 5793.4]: 43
